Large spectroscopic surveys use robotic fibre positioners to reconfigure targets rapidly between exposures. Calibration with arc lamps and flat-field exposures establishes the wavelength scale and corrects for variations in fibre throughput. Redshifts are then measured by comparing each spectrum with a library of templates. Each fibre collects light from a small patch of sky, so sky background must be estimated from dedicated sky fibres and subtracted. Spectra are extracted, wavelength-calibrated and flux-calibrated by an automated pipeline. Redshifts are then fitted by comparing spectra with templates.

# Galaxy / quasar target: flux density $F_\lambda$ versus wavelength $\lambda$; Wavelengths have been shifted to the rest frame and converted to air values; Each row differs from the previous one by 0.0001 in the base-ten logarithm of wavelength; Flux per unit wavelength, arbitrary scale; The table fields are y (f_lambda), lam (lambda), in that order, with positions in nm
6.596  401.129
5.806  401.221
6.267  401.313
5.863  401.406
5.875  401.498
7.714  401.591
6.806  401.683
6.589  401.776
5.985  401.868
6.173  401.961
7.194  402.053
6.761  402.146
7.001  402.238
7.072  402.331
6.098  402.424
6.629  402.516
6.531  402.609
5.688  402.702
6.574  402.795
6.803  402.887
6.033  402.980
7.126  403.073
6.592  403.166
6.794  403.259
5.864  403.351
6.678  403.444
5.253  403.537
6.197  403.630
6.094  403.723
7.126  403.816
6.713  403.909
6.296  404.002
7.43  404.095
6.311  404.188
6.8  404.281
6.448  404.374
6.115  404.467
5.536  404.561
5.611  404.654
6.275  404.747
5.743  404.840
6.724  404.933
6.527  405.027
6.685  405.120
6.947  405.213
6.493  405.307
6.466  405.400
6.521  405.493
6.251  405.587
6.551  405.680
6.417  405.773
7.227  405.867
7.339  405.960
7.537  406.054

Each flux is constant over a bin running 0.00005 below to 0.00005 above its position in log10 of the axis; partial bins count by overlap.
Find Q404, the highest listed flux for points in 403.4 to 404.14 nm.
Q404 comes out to 7.43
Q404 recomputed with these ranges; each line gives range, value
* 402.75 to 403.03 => 6.803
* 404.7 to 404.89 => 6.275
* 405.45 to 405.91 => 7.227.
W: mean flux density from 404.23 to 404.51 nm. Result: 6.46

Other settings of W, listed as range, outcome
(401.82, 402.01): 6.12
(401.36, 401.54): 5.88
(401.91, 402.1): 6.66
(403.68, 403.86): 6.61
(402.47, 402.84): 6.35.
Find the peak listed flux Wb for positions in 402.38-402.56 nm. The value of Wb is 6.629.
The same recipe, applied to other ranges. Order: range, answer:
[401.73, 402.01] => 6.589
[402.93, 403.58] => 7.126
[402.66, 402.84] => 6.574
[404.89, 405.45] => 6.947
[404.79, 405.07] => 6.724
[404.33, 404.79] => 6.448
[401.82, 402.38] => 7.194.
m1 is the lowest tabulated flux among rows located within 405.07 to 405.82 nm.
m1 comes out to 6.251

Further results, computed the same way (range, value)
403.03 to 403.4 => 5.864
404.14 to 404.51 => 6.115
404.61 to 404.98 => 5.611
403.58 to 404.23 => 6.094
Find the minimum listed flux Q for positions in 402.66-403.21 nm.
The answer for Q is 5.688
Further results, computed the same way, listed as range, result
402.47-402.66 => 6.531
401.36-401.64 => 5.863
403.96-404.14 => 6.296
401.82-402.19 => 5.985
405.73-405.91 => 6.417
